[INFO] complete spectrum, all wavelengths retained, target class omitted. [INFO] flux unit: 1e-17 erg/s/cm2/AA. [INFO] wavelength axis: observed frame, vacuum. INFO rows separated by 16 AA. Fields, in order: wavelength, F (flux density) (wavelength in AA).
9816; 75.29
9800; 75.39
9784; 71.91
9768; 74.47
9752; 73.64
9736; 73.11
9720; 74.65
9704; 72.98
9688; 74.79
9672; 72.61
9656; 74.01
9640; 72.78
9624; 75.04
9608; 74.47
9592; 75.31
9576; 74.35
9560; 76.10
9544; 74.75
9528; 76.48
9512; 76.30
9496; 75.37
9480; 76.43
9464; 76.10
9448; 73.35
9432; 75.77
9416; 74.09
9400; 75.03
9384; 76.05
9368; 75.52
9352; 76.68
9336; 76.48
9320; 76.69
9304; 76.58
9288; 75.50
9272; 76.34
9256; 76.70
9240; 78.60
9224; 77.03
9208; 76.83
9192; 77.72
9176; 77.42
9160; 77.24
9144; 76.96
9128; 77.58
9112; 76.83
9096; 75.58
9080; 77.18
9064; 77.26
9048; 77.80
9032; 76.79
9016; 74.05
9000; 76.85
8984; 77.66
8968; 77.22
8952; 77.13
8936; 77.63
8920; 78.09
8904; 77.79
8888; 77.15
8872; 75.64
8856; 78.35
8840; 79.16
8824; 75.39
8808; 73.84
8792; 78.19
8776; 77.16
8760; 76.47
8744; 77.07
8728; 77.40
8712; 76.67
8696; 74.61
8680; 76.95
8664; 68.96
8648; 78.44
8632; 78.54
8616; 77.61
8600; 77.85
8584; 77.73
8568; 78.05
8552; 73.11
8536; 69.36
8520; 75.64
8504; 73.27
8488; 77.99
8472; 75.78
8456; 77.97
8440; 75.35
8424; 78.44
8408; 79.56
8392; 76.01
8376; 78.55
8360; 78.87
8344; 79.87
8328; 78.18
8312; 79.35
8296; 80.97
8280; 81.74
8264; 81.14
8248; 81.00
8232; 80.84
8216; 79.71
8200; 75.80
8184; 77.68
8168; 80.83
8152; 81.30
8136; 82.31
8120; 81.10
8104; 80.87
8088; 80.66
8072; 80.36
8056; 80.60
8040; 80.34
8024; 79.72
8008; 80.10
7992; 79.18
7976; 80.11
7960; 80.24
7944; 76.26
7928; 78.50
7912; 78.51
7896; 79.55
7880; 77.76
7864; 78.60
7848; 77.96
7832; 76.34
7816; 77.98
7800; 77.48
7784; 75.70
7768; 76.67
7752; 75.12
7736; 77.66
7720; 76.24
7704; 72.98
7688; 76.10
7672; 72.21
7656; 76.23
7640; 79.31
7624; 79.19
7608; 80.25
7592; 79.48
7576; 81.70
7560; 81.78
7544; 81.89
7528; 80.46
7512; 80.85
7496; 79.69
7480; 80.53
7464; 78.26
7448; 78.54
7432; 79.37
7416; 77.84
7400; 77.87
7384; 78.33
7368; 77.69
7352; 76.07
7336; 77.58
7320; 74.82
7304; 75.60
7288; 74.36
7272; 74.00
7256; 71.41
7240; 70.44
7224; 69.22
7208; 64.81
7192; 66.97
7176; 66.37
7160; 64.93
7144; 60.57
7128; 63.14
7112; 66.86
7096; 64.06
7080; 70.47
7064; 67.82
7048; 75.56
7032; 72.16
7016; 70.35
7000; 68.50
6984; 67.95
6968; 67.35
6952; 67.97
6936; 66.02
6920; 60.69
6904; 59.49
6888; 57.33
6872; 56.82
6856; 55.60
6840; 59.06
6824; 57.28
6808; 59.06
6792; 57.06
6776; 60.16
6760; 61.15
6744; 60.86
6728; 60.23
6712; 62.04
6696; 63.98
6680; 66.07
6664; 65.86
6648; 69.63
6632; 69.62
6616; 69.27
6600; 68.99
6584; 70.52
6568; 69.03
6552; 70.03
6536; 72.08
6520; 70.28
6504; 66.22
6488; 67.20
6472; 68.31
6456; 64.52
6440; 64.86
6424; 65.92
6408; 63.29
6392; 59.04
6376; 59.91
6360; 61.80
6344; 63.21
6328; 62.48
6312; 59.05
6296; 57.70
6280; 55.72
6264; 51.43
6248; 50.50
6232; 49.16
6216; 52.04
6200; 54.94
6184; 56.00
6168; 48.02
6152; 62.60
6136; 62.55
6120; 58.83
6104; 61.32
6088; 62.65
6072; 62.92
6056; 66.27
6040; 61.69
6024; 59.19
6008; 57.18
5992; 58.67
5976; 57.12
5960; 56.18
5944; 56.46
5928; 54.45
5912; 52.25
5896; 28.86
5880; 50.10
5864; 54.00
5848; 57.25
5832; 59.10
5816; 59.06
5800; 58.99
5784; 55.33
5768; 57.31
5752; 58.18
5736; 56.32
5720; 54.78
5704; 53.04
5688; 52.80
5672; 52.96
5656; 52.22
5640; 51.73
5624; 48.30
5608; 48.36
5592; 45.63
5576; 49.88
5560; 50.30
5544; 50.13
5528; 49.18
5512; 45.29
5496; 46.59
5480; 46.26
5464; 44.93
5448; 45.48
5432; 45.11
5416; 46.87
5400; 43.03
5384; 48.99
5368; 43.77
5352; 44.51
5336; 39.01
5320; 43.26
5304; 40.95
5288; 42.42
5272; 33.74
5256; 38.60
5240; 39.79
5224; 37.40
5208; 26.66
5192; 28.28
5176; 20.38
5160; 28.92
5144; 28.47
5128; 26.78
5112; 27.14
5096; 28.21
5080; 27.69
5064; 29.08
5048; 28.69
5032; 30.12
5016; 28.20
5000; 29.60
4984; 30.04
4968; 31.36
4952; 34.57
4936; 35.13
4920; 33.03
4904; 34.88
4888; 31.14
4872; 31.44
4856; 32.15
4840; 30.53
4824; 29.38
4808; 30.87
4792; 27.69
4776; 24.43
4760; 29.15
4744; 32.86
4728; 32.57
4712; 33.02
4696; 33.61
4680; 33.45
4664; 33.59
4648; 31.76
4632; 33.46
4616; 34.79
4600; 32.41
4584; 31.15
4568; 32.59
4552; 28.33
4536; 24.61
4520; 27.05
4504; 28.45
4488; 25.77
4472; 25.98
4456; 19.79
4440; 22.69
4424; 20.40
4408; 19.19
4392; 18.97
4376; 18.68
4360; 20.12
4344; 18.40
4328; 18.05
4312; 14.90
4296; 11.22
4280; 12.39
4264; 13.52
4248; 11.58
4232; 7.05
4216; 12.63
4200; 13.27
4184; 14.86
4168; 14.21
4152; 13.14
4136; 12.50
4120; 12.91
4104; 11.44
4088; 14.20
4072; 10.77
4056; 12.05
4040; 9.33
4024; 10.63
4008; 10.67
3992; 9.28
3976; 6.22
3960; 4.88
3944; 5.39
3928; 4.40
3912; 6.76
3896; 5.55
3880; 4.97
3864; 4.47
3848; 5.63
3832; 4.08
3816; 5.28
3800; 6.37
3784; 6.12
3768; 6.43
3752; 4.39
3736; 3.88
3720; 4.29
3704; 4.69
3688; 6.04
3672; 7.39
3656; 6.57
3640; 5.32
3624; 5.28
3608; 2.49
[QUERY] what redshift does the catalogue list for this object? 0.000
